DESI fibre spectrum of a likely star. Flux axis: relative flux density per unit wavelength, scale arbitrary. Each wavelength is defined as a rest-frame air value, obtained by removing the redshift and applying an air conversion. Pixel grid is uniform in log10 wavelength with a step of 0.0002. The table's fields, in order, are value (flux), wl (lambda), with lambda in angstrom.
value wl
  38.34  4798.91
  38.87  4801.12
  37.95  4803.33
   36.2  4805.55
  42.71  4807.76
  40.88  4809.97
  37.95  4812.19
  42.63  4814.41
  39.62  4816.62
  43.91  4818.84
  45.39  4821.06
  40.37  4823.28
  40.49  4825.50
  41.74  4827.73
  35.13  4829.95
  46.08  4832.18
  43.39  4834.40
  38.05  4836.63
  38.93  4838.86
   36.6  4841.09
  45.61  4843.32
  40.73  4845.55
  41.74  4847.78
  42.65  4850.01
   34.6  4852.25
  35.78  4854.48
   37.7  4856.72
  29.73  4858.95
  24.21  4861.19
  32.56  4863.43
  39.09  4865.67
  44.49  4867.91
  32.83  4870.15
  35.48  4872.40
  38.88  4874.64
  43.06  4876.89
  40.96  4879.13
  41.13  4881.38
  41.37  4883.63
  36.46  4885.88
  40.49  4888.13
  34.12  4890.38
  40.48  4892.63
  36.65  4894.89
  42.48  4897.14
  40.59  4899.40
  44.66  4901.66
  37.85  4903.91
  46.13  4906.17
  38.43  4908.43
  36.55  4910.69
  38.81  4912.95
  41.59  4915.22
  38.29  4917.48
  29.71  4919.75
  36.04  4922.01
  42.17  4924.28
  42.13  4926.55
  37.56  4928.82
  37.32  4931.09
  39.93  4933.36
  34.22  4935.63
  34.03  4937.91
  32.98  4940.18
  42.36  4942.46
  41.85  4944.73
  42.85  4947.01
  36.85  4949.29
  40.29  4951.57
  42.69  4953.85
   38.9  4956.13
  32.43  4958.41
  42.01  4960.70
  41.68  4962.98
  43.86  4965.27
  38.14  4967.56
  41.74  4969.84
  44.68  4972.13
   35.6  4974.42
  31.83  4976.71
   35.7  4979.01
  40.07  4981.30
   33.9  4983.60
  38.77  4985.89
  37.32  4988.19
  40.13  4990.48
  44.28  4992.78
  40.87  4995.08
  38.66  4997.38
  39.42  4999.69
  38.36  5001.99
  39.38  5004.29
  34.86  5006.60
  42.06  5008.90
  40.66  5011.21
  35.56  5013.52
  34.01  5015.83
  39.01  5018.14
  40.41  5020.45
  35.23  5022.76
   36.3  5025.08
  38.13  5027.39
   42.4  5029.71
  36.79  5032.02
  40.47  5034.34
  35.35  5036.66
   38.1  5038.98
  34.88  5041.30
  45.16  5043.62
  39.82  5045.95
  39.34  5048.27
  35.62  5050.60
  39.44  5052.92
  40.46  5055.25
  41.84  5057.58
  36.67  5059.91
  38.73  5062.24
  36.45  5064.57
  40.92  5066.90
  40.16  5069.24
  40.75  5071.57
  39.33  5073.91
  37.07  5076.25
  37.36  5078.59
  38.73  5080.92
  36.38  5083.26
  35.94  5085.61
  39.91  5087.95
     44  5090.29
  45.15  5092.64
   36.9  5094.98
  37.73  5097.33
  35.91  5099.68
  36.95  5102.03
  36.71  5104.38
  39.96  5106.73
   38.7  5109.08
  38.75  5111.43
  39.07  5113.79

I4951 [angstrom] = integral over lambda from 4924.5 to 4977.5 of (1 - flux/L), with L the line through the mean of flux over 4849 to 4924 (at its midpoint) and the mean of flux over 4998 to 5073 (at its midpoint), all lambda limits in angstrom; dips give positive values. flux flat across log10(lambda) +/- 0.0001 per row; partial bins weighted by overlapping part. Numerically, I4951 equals -1.0 angstrom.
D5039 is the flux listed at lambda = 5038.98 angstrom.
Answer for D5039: 38.1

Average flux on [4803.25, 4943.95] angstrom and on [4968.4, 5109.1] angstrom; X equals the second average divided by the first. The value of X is 0.99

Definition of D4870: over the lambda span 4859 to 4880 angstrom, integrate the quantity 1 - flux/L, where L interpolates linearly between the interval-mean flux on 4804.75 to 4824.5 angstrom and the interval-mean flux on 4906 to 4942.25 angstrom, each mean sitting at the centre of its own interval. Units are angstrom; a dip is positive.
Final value 1.60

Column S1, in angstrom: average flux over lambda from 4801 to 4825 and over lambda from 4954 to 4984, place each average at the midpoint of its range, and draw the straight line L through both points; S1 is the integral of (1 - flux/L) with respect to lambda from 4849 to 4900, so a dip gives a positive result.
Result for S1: 2.9 angstrom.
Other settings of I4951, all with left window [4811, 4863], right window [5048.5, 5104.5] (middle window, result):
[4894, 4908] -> -0.8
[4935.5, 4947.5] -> 0.3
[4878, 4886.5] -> -0.2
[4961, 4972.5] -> -0.9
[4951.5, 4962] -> -0.1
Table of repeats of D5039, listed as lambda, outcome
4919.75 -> 29.71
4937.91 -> 34.03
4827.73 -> 41.74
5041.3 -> 34.88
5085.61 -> 35.94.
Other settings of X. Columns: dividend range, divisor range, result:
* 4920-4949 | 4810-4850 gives 0.93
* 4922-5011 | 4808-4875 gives 1.00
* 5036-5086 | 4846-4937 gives 1.01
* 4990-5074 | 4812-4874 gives 1.00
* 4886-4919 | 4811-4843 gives 0.97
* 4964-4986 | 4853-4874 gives 1.11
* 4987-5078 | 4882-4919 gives 0.98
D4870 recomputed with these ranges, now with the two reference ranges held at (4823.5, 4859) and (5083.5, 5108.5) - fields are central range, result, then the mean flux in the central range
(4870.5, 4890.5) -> 0.2 angstrom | 39.1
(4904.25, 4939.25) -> 1.1 angstrom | 38.1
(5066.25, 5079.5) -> -0.1 angstrom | 39.2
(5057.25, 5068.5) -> 0.0 angstrom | 38.7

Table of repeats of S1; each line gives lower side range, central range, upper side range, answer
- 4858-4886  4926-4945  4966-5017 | 0.03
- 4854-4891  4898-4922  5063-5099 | -1.13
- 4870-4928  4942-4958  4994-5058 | -0.57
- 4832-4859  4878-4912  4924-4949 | -0.73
